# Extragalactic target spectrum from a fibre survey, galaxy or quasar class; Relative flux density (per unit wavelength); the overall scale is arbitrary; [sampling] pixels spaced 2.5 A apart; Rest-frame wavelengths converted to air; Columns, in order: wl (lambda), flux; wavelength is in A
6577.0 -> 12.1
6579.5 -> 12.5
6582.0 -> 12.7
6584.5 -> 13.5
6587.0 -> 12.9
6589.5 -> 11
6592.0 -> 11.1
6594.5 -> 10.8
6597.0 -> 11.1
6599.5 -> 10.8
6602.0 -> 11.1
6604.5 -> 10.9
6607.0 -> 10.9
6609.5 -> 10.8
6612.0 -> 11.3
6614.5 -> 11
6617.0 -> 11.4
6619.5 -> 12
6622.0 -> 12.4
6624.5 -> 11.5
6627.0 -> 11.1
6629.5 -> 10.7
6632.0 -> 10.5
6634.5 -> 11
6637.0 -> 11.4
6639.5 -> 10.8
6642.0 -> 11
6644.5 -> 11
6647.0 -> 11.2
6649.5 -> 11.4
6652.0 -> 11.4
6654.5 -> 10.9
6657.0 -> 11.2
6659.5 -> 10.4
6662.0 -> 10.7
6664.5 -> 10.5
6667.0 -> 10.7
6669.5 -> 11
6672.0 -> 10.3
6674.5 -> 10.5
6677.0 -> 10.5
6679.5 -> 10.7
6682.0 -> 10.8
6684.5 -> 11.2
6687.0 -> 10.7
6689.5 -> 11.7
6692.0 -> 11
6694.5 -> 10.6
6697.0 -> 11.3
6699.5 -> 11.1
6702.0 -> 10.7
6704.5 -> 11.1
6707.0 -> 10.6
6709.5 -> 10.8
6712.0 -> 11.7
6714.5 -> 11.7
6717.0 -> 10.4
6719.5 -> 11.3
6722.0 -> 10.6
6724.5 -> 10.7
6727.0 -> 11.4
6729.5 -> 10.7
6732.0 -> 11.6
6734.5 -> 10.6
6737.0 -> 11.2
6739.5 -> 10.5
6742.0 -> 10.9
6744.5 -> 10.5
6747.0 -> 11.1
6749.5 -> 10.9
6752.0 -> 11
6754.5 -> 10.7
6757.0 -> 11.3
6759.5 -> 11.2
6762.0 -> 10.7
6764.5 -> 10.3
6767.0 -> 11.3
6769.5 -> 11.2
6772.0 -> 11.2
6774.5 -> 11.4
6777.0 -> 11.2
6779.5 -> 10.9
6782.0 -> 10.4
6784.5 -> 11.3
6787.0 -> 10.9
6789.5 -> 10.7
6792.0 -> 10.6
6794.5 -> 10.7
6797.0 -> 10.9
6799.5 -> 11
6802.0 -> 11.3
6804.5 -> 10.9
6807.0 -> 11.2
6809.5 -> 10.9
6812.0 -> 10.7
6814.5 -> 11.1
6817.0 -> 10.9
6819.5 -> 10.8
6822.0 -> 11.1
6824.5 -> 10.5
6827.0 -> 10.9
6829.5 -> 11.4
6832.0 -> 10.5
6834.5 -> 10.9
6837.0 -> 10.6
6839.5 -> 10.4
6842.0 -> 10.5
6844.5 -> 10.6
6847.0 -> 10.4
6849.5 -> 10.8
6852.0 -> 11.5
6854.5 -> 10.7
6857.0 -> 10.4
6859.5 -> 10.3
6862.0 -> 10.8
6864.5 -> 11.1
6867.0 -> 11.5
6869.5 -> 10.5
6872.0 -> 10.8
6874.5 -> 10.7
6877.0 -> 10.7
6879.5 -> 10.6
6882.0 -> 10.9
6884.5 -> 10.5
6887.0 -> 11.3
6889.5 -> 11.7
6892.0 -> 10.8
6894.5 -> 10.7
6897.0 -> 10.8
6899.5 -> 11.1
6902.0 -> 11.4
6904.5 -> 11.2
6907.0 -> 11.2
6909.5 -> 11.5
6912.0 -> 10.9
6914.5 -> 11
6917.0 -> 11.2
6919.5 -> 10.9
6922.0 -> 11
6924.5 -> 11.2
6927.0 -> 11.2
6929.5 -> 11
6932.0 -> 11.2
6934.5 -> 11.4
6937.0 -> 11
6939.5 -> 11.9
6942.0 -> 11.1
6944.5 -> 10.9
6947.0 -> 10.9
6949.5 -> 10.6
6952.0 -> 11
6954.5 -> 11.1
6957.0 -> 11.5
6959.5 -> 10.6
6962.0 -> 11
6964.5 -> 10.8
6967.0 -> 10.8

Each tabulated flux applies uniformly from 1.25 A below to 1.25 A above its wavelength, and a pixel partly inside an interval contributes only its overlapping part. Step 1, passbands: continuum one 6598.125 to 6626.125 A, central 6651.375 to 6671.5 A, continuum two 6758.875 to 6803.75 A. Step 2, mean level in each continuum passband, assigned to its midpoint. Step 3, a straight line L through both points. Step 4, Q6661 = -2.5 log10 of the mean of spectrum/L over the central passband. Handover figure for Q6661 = 0.04 mag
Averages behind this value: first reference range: 11.3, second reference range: 11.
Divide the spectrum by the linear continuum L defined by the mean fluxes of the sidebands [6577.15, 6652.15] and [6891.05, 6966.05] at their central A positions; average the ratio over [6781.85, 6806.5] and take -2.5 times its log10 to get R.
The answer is 0.03 mag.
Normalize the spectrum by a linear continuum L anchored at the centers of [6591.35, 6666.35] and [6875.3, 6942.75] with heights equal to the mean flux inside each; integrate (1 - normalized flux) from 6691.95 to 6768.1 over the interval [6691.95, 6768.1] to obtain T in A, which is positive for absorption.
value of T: 0.88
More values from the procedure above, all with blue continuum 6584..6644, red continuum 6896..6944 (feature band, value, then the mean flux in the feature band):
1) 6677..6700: 0.53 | 11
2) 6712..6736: 0.40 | 11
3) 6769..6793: 0.50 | 11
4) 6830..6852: 1.03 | 10.7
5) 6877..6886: 0.39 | 10.7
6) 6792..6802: 0.28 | 10.9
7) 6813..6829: 0.42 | 10.9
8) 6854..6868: 0.49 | 10.8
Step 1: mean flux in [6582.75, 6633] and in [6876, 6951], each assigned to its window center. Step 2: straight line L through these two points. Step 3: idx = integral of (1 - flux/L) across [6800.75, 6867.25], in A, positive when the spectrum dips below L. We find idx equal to 1.8 A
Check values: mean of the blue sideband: 11.4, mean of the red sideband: 11.1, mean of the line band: 10.8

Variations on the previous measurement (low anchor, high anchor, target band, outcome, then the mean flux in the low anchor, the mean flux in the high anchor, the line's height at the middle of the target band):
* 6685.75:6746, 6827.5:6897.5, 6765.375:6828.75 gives -0.5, 11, 10.8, 10.9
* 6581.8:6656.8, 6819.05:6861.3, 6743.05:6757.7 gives 0.1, 11.3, 10.7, 11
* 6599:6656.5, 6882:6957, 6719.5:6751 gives 0.6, 11.2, 11.1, 11.1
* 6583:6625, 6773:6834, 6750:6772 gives 0.1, 11.4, 10.9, 11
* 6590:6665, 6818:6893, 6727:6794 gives -0.1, 11.1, 10.8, 10.9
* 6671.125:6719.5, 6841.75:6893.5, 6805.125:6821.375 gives -0.1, 10.9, 10.8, 10.9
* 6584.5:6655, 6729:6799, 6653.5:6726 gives 1.4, 11.2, 10.9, 11.1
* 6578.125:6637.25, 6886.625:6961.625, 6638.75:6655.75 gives 0.4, 11.4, 11.1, 11.4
